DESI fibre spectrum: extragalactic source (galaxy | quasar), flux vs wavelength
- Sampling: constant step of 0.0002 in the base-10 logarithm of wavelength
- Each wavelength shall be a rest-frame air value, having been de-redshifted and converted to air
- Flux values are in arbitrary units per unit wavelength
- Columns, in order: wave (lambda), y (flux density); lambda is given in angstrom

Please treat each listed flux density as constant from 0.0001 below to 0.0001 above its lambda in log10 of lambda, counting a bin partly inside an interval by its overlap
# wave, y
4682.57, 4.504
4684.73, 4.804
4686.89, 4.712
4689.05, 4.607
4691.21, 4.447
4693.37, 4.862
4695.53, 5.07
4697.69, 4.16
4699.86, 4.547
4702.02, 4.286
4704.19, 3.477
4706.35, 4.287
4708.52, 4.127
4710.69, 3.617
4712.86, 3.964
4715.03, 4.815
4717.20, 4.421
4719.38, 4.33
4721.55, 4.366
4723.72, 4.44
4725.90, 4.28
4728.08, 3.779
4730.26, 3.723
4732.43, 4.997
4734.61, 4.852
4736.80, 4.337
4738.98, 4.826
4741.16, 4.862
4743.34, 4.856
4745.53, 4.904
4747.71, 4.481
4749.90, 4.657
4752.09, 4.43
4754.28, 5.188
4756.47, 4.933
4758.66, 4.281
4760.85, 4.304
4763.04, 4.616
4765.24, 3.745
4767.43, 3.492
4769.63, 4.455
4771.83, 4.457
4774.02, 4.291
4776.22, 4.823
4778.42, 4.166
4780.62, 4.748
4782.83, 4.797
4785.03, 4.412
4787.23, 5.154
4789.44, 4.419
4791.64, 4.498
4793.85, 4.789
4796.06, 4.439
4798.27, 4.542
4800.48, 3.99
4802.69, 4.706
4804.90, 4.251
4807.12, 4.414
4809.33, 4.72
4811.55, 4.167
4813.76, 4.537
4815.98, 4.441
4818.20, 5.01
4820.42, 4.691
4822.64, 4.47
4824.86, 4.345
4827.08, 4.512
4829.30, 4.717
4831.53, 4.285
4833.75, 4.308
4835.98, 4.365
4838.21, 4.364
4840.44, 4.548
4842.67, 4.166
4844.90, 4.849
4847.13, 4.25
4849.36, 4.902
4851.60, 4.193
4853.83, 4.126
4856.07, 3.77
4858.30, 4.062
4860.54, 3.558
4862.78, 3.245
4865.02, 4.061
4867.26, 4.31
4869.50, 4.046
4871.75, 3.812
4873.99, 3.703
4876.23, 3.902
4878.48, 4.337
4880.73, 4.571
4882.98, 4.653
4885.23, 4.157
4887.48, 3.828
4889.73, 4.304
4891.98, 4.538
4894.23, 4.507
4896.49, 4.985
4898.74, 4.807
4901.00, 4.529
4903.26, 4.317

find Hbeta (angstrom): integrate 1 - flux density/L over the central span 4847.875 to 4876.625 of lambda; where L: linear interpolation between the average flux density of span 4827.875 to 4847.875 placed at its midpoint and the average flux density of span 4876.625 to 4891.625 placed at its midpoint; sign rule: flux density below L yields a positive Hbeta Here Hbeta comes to 2.5 angstrom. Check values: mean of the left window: 4.43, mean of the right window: 4.3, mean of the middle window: 3.98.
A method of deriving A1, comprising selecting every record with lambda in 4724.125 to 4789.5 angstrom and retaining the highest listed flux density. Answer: 5.188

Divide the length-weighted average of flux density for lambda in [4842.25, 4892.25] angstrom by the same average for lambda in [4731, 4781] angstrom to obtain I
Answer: 0.9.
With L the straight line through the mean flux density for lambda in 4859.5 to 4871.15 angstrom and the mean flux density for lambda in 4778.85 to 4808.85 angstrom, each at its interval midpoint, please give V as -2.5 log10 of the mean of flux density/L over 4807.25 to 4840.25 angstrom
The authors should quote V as -0.06 mag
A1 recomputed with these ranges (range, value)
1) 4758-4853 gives 5.154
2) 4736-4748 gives 4.904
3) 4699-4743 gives 4.997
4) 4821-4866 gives 4.902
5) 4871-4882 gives 4.571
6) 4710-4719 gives 4.815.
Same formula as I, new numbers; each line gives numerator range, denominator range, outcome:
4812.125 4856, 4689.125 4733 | 1.04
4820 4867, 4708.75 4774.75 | 0.97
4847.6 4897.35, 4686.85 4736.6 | 0.96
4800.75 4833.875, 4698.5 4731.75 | 1.08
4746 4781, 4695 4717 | 1.05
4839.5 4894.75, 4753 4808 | 0.93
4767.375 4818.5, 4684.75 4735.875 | 1.03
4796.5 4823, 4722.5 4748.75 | 0.99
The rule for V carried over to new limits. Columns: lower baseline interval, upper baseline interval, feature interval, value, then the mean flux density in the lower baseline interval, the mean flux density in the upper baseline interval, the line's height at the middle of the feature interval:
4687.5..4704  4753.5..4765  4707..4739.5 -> 0.056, 4.51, 4.58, 4.54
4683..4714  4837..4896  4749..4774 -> -0.028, 4.36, 4.19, 4.3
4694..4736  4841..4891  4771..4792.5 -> -0.088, 4.3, 4.13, 4.23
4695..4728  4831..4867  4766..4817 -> -0.061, 4.25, 4.19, 4.22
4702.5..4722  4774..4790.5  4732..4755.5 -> -0.094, 4.15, 4.62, 4.36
